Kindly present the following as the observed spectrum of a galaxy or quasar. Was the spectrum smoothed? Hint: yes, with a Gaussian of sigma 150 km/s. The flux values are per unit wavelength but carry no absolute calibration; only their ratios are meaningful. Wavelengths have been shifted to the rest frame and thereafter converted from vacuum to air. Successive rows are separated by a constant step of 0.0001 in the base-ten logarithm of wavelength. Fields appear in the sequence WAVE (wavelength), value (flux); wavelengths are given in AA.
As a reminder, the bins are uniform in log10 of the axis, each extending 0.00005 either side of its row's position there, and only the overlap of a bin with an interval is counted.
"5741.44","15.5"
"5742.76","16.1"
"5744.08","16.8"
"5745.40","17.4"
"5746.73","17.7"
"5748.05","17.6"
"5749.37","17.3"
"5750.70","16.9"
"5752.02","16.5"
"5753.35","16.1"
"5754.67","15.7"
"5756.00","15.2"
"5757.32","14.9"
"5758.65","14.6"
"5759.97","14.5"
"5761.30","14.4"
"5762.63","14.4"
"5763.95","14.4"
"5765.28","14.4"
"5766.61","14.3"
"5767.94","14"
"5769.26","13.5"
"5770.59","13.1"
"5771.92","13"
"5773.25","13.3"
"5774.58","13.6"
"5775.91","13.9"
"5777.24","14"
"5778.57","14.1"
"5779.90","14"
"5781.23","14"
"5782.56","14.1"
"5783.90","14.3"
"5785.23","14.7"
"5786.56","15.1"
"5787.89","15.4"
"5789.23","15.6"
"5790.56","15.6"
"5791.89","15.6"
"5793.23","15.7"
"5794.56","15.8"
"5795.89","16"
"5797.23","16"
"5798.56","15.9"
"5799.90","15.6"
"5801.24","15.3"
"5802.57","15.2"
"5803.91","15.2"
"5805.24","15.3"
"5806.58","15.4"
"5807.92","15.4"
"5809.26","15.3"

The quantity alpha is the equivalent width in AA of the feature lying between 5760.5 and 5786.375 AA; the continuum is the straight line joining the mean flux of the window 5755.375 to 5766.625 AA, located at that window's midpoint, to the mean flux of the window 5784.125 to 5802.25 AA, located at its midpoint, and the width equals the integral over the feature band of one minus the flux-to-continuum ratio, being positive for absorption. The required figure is 1.6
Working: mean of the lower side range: 14.6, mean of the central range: 14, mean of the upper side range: 15.5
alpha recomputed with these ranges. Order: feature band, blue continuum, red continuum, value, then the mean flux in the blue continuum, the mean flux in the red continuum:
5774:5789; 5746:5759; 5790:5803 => 1.5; 16.3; 15.7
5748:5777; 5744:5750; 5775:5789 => 2.5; 17.4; 14.4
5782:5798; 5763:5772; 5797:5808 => -0.5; 13.9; 15.5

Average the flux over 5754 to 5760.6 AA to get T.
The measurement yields 15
